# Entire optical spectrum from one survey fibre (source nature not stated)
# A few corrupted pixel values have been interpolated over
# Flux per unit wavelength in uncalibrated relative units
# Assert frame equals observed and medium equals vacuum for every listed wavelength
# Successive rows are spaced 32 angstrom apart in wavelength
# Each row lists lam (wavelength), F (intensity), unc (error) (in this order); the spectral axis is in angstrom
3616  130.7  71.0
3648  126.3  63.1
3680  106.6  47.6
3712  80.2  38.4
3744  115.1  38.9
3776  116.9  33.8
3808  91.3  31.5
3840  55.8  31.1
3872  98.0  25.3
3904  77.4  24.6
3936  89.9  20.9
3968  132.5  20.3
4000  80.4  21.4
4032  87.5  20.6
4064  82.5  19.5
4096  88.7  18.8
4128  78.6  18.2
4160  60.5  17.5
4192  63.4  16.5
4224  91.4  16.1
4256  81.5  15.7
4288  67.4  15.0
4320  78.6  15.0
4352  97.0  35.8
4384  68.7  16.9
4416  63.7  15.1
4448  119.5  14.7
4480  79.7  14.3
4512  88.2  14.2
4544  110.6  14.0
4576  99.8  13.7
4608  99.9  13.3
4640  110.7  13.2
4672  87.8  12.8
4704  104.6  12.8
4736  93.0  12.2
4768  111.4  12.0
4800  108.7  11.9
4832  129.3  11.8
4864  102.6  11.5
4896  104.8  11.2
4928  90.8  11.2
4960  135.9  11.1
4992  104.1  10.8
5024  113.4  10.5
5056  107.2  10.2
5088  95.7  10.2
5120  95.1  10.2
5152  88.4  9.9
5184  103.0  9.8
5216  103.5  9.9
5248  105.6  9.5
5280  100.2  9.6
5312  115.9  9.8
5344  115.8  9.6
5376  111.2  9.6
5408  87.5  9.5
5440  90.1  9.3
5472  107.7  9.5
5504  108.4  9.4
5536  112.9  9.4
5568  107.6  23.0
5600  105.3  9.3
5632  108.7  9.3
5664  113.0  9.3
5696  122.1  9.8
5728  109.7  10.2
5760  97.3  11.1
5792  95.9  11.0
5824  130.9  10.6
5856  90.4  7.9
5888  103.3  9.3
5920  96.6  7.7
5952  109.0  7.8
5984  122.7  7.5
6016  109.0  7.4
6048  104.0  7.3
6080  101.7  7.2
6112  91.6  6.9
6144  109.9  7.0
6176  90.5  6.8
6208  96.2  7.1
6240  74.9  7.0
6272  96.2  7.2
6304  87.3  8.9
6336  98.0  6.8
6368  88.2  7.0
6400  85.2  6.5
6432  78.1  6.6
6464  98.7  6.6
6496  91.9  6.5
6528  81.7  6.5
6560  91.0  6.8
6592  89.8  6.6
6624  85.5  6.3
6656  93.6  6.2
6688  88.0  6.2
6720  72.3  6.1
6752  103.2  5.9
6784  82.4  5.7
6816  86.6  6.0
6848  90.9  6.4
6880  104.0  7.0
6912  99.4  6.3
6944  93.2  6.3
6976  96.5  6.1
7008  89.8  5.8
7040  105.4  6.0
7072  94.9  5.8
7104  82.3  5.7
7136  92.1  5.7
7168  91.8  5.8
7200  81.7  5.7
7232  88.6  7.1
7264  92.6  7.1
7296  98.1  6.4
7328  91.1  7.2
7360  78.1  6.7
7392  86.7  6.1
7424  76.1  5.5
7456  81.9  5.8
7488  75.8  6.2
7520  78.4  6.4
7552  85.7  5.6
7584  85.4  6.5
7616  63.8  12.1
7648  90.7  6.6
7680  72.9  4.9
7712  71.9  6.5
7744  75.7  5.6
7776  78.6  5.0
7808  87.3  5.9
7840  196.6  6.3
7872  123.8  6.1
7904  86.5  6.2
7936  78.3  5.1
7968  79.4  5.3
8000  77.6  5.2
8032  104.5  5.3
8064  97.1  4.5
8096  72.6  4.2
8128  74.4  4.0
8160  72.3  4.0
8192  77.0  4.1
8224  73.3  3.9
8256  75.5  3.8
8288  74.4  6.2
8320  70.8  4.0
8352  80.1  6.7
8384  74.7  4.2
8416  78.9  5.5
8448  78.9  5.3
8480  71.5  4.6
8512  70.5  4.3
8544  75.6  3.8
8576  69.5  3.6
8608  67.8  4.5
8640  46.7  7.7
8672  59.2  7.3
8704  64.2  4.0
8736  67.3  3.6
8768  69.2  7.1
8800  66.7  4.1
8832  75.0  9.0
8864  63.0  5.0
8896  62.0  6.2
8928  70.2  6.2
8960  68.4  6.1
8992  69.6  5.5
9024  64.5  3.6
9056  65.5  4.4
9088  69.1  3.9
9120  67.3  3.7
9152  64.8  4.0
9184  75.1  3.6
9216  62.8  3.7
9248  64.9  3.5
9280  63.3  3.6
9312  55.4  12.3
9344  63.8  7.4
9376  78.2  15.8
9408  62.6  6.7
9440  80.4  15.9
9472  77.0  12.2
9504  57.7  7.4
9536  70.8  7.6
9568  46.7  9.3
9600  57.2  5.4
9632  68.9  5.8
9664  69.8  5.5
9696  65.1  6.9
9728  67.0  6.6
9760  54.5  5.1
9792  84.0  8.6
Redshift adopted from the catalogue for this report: 0.196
